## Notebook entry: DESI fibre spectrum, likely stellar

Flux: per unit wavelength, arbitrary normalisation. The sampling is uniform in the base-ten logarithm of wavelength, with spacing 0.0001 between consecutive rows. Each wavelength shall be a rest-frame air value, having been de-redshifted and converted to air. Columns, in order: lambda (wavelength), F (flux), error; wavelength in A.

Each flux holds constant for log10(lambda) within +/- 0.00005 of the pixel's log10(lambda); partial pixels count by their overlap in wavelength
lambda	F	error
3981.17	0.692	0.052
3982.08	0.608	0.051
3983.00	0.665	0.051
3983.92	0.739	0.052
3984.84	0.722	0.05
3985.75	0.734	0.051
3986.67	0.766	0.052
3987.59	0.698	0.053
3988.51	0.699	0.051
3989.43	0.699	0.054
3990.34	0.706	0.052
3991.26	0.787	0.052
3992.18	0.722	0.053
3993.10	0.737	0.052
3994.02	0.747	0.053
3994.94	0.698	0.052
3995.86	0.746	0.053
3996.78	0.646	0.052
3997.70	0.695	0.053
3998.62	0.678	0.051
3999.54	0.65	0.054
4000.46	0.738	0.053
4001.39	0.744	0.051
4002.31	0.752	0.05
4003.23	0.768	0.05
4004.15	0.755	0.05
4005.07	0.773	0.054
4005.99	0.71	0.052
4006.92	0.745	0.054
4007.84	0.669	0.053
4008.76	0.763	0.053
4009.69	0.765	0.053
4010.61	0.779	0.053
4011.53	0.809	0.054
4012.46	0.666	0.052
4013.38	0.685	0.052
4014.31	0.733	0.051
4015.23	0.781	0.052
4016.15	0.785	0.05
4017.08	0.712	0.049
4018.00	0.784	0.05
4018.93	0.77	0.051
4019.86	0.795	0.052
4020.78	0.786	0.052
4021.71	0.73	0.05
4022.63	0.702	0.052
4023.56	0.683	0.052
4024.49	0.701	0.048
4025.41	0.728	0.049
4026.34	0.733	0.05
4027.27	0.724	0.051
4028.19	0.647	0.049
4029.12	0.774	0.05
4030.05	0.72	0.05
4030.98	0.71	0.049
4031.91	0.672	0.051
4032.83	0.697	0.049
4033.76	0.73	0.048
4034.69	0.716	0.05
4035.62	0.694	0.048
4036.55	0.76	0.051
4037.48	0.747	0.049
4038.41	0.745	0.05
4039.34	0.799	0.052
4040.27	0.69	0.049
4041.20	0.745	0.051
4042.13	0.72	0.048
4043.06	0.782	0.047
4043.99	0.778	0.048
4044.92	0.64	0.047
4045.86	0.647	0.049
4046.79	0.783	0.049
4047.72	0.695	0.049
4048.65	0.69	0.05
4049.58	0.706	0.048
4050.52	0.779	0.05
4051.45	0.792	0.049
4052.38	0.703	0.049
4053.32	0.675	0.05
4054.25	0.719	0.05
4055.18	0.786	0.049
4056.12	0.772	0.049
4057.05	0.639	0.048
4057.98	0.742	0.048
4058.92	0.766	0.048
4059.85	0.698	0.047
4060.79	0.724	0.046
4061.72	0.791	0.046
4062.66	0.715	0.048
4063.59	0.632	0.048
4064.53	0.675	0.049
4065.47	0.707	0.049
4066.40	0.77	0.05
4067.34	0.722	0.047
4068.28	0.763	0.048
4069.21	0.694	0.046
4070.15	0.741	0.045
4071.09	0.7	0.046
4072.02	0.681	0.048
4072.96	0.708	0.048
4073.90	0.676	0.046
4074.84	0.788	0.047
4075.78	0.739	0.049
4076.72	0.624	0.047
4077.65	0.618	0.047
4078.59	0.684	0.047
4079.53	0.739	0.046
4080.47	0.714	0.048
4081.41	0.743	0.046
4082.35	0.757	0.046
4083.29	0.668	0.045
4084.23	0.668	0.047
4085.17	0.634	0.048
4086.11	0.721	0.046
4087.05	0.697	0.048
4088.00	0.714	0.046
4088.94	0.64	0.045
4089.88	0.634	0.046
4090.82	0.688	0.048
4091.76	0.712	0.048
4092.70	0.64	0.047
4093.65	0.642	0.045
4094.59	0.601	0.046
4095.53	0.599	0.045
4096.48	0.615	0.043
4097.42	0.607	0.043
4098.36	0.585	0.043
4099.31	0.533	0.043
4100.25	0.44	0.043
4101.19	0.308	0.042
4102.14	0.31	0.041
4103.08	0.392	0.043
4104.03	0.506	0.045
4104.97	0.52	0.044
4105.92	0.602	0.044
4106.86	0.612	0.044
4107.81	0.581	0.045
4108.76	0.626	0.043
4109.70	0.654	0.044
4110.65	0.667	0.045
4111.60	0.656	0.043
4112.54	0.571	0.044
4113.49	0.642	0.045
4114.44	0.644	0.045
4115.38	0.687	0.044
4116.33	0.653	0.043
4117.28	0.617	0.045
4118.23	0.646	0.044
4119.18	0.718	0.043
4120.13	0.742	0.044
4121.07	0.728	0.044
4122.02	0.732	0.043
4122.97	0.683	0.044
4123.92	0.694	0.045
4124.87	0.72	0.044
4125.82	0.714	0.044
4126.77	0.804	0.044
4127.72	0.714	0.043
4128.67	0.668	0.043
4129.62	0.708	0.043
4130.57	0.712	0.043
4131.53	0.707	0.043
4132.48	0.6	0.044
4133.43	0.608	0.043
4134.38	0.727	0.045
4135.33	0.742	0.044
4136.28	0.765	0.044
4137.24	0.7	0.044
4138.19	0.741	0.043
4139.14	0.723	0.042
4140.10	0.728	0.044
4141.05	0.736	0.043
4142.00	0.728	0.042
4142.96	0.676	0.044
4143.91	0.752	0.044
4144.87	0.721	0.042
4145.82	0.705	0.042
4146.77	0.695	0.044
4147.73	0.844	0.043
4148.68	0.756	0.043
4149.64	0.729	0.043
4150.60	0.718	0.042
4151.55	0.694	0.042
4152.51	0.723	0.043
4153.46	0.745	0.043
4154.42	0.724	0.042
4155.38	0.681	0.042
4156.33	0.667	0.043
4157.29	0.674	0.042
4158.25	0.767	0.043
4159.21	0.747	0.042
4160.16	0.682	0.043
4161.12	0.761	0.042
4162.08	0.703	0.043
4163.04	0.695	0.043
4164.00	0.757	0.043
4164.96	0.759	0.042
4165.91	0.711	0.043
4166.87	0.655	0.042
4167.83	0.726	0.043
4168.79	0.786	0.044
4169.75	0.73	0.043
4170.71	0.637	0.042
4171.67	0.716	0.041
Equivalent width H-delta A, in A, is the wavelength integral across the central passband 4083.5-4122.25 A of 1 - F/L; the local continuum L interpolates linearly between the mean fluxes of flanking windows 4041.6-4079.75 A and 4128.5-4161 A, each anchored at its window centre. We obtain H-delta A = 5.5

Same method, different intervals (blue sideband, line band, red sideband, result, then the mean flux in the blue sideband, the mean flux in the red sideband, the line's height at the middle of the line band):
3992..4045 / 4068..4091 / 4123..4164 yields 0.86 A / 0.731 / 0.717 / 0.724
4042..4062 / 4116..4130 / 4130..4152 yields 0.32 A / 0.728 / 0.718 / 0.72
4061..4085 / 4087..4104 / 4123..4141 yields 3.31 A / 0.708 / 0.71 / 0.709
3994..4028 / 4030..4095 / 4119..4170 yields 1.55 A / 0.732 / 0.719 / 0.727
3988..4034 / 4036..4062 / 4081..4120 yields -1.99 A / 0.729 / 0.614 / 0.68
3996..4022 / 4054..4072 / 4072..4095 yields -0.59 A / 0.738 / 0.685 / 0.7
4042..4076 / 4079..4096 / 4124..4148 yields 0.98 A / 0.722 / 0.716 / 0.72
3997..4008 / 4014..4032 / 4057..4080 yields -0.39 A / 0.723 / 0.711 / 0.719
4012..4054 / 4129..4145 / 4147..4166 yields 0.38 A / 0.727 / 0.727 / 0.727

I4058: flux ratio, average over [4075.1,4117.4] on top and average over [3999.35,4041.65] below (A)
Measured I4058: 0.85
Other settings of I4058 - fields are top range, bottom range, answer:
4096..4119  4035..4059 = 0.78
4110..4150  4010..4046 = 0.96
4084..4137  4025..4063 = 0.88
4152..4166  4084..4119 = 1.20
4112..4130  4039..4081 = 0.96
